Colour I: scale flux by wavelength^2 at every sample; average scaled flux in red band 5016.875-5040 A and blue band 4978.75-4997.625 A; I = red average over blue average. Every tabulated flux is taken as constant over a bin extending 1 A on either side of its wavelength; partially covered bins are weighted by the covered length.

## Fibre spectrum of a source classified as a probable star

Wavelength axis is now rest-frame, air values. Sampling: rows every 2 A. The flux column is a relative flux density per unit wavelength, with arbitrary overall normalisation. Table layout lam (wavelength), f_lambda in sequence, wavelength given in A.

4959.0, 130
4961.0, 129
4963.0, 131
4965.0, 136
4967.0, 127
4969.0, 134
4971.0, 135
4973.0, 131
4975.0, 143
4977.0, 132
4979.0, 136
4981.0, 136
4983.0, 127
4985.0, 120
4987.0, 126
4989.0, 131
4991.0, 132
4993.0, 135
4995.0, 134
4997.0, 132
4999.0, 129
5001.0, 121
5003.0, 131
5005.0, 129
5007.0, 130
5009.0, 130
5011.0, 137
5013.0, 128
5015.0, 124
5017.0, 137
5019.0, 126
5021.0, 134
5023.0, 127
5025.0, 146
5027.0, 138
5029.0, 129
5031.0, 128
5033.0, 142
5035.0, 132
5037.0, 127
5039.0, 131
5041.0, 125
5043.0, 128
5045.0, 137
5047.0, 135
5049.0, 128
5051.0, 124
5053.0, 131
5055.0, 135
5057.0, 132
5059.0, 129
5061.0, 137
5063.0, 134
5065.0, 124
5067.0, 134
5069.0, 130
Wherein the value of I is 1.0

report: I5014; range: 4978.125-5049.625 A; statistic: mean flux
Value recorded 131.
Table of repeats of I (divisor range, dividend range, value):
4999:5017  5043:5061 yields 1.04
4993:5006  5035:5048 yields 1.02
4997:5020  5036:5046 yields 1.01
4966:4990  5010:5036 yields 1.03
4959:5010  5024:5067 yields 1.03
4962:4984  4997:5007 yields 0.97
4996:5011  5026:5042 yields 1.03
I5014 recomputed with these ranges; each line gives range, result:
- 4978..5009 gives 130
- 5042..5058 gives 131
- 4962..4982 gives 134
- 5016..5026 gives 134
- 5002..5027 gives 132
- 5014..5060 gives 132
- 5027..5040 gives 132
